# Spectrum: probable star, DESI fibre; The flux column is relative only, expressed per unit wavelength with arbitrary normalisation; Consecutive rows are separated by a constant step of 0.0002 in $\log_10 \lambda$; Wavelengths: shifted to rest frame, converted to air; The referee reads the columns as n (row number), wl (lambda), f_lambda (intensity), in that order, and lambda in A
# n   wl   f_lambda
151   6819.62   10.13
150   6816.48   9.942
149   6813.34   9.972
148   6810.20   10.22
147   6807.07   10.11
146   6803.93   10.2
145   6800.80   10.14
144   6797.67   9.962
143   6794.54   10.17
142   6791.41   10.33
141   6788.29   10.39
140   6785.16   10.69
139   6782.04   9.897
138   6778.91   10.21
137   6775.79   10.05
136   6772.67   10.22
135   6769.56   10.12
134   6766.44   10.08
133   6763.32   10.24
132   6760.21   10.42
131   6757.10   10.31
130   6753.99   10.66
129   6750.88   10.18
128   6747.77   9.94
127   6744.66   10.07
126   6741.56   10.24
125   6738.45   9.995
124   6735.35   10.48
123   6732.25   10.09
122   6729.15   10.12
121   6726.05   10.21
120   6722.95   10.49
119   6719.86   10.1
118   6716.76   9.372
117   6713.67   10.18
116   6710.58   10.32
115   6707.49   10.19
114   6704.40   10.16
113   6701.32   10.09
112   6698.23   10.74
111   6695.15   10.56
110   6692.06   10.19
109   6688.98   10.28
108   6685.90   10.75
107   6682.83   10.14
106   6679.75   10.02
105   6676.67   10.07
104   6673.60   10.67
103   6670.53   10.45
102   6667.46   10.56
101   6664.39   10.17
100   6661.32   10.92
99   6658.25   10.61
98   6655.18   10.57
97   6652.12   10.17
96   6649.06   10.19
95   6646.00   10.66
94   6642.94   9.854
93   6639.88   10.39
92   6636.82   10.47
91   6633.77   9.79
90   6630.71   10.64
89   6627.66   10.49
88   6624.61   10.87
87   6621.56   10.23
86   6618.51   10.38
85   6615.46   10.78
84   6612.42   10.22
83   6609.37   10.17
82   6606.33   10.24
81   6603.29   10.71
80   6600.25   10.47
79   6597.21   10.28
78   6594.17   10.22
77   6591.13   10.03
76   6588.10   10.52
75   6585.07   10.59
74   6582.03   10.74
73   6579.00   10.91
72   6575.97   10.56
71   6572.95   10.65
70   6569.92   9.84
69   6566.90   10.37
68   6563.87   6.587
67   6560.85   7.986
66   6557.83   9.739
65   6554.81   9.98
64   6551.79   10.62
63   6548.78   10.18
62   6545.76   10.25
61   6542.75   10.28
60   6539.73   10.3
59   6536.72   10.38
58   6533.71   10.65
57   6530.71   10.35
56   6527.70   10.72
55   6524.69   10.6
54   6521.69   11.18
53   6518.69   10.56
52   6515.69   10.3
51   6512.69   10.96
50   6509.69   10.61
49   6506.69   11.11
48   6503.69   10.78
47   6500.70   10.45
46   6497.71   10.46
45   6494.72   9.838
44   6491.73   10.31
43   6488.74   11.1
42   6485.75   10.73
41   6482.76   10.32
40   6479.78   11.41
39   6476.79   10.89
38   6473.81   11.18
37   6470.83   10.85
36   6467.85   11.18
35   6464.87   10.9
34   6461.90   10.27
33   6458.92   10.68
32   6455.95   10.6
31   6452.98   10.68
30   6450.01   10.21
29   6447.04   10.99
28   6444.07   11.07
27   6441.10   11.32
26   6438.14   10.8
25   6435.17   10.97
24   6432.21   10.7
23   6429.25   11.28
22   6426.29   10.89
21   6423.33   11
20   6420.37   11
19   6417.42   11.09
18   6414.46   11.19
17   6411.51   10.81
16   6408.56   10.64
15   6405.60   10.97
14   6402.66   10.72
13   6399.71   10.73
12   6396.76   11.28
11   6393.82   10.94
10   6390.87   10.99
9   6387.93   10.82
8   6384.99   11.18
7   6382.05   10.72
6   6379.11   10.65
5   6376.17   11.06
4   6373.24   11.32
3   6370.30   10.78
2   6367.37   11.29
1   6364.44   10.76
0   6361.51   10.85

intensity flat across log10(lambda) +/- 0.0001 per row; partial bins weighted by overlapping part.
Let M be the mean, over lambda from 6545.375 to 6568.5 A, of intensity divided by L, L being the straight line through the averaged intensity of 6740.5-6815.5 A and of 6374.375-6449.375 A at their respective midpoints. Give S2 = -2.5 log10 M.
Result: 0.13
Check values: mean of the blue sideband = 10.9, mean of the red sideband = 10.2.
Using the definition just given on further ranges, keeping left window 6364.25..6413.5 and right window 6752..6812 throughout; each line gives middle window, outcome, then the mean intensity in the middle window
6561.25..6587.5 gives 0.07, 9.96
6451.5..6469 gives 0.01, 10.7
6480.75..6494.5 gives 0.02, 10.6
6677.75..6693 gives 0.01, 10.3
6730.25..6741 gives 0.01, 10.2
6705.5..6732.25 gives 0.02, 10.1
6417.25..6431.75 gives -0.02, 11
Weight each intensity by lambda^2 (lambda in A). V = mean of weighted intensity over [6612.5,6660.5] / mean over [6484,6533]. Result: 1.02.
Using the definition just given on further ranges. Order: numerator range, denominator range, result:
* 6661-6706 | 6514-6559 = 1.04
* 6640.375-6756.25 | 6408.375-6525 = 1.02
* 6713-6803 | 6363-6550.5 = 1.04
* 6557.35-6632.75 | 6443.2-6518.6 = 0.98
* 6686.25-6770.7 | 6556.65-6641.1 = 1.04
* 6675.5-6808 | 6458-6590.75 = 1.05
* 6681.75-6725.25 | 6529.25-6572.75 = 1.09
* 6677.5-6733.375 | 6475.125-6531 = 1.02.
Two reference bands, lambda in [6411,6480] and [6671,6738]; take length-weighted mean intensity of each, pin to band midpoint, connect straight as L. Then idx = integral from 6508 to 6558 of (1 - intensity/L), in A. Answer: 1.0 A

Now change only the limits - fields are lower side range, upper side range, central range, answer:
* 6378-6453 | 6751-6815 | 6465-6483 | -0.35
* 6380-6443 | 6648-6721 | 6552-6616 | 2.85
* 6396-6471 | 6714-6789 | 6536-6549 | 0.44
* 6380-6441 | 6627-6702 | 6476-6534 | 0.37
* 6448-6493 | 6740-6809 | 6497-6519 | 0.05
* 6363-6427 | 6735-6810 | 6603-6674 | 0.37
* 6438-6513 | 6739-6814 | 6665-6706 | 0.05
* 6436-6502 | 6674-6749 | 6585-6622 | 0.27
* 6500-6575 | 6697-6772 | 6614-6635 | -0.52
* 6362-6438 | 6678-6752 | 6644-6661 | -0.18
